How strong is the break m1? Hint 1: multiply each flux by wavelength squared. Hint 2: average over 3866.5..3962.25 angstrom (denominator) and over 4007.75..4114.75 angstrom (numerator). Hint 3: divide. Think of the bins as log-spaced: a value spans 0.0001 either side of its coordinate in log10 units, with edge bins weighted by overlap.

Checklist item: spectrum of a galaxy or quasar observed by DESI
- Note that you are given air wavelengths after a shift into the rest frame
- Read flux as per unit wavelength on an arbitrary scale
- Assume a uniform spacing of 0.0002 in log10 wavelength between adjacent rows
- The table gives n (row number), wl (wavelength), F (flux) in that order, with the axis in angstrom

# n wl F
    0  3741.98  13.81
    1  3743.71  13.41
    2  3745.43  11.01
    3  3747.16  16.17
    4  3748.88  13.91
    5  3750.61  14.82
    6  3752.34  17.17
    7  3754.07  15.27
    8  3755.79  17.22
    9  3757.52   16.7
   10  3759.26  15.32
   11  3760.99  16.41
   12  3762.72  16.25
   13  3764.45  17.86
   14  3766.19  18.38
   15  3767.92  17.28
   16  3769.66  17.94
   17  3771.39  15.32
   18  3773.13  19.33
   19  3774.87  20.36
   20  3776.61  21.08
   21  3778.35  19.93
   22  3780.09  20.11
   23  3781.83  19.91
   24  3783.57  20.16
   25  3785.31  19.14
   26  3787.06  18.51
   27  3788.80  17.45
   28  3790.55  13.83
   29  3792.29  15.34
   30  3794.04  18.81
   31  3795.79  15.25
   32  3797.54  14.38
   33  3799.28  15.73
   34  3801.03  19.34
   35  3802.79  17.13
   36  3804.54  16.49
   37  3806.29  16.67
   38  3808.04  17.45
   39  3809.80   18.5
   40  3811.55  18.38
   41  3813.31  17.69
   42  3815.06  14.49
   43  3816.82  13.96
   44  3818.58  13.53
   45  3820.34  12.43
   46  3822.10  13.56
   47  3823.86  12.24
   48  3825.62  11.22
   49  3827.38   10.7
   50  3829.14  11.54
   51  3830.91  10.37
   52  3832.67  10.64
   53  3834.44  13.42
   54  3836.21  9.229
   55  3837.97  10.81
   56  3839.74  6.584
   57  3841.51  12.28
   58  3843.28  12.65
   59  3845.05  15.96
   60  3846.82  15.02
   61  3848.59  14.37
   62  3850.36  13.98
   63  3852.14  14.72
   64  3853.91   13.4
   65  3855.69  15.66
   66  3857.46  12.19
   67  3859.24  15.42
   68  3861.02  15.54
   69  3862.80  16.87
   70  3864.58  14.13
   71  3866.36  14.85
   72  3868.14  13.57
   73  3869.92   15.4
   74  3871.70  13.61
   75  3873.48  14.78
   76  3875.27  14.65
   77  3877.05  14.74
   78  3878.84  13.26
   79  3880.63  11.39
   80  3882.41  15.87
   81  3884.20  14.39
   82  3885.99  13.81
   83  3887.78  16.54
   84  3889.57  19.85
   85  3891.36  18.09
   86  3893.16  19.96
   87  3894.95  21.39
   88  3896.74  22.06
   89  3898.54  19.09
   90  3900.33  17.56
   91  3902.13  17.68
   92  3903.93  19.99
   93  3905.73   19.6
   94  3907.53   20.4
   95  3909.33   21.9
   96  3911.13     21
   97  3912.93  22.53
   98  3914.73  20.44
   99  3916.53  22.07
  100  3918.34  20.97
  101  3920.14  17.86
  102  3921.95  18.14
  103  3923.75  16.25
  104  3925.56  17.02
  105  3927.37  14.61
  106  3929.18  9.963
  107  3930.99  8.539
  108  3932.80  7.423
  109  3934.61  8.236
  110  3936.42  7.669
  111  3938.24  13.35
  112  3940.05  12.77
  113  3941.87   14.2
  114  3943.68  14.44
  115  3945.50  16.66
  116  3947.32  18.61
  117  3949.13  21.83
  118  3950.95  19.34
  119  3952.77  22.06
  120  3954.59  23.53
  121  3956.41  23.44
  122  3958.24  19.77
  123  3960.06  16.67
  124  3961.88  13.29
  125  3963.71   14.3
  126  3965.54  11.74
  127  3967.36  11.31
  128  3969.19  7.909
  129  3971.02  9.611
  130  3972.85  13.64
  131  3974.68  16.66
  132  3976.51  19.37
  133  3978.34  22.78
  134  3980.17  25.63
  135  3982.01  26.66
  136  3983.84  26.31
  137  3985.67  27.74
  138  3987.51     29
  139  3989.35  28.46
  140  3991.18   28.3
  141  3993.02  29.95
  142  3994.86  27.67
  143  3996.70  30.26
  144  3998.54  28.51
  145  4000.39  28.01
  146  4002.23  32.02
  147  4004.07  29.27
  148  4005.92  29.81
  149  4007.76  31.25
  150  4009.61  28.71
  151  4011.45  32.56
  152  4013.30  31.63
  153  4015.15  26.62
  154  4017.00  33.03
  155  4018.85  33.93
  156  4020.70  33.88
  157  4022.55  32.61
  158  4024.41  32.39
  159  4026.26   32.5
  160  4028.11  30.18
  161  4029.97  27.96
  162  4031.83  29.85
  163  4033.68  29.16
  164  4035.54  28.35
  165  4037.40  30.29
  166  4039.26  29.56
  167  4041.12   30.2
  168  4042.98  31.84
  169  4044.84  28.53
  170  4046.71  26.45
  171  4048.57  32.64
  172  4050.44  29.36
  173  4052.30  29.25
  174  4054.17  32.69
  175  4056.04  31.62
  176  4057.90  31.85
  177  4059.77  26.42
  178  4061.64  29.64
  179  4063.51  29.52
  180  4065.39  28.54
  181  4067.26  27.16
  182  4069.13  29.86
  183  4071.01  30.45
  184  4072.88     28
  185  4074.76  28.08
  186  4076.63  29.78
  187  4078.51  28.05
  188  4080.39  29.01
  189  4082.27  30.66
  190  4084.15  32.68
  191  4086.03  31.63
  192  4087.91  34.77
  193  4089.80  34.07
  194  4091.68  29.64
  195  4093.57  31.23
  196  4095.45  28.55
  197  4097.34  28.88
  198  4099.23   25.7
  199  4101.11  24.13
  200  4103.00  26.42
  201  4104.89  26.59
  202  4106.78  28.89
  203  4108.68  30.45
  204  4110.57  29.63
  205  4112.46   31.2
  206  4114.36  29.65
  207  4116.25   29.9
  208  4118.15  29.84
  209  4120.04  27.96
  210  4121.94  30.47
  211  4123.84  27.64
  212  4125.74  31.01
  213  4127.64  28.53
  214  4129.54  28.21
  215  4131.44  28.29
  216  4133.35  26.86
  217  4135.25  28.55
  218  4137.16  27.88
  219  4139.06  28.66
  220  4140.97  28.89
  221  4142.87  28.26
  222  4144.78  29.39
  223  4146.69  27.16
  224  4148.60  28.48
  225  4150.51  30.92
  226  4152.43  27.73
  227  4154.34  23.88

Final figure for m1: 1.91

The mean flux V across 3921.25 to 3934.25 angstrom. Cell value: 12.9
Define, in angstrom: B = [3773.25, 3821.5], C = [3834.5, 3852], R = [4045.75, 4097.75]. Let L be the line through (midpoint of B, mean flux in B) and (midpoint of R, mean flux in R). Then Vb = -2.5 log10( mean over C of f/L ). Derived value 0.481 mag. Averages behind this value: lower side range 17.3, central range 12.5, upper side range 30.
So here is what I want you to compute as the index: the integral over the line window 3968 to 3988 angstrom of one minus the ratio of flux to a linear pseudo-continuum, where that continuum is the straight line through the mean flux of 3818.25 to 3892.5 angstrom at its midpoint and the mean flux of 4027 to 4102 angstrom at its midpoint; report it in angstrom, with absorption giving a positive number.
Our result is 2.6 angstrom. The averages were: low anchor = 13.7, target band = 20.2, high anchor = 29.7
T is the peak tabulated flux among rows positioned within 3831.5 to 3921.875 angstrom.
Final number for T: 22.53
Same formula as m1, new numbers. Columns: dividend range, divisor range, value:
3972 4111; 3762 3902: 2.07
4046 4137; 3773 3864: 2.22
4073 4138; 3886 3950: 1.89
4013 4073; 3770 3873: 2.23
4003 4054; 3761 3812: 1.94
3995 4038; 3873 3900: 1.95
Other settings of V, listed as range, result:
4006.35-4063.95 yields 30.5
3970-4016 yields 26.4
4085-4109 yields 29.3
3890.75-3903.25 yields 19.4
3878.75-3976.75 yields 16.5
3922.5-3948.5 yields 13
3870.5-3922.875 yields 18.1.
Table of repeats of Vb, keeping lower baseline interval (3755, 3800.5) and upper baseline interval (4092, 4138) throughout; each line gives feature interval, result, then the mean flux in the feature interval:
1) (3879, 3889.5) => 0.39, 14.8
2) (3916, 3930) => 0.30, 17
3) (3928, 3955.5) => 0.50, 14.6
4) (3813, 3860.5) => 0.46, 12.9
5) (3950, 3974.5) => 0.43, 15.9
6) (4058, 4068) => -0.06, 28.6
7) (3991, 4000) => -0.17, 28.9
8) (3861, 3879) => 0.37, 14.7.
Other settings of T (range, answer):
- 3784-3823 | 19.34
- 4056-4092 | 34.77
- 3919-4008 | 32.02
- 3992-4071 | 33.93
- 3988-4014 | 32.56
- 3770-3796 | 21.08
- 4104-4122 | 31.2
